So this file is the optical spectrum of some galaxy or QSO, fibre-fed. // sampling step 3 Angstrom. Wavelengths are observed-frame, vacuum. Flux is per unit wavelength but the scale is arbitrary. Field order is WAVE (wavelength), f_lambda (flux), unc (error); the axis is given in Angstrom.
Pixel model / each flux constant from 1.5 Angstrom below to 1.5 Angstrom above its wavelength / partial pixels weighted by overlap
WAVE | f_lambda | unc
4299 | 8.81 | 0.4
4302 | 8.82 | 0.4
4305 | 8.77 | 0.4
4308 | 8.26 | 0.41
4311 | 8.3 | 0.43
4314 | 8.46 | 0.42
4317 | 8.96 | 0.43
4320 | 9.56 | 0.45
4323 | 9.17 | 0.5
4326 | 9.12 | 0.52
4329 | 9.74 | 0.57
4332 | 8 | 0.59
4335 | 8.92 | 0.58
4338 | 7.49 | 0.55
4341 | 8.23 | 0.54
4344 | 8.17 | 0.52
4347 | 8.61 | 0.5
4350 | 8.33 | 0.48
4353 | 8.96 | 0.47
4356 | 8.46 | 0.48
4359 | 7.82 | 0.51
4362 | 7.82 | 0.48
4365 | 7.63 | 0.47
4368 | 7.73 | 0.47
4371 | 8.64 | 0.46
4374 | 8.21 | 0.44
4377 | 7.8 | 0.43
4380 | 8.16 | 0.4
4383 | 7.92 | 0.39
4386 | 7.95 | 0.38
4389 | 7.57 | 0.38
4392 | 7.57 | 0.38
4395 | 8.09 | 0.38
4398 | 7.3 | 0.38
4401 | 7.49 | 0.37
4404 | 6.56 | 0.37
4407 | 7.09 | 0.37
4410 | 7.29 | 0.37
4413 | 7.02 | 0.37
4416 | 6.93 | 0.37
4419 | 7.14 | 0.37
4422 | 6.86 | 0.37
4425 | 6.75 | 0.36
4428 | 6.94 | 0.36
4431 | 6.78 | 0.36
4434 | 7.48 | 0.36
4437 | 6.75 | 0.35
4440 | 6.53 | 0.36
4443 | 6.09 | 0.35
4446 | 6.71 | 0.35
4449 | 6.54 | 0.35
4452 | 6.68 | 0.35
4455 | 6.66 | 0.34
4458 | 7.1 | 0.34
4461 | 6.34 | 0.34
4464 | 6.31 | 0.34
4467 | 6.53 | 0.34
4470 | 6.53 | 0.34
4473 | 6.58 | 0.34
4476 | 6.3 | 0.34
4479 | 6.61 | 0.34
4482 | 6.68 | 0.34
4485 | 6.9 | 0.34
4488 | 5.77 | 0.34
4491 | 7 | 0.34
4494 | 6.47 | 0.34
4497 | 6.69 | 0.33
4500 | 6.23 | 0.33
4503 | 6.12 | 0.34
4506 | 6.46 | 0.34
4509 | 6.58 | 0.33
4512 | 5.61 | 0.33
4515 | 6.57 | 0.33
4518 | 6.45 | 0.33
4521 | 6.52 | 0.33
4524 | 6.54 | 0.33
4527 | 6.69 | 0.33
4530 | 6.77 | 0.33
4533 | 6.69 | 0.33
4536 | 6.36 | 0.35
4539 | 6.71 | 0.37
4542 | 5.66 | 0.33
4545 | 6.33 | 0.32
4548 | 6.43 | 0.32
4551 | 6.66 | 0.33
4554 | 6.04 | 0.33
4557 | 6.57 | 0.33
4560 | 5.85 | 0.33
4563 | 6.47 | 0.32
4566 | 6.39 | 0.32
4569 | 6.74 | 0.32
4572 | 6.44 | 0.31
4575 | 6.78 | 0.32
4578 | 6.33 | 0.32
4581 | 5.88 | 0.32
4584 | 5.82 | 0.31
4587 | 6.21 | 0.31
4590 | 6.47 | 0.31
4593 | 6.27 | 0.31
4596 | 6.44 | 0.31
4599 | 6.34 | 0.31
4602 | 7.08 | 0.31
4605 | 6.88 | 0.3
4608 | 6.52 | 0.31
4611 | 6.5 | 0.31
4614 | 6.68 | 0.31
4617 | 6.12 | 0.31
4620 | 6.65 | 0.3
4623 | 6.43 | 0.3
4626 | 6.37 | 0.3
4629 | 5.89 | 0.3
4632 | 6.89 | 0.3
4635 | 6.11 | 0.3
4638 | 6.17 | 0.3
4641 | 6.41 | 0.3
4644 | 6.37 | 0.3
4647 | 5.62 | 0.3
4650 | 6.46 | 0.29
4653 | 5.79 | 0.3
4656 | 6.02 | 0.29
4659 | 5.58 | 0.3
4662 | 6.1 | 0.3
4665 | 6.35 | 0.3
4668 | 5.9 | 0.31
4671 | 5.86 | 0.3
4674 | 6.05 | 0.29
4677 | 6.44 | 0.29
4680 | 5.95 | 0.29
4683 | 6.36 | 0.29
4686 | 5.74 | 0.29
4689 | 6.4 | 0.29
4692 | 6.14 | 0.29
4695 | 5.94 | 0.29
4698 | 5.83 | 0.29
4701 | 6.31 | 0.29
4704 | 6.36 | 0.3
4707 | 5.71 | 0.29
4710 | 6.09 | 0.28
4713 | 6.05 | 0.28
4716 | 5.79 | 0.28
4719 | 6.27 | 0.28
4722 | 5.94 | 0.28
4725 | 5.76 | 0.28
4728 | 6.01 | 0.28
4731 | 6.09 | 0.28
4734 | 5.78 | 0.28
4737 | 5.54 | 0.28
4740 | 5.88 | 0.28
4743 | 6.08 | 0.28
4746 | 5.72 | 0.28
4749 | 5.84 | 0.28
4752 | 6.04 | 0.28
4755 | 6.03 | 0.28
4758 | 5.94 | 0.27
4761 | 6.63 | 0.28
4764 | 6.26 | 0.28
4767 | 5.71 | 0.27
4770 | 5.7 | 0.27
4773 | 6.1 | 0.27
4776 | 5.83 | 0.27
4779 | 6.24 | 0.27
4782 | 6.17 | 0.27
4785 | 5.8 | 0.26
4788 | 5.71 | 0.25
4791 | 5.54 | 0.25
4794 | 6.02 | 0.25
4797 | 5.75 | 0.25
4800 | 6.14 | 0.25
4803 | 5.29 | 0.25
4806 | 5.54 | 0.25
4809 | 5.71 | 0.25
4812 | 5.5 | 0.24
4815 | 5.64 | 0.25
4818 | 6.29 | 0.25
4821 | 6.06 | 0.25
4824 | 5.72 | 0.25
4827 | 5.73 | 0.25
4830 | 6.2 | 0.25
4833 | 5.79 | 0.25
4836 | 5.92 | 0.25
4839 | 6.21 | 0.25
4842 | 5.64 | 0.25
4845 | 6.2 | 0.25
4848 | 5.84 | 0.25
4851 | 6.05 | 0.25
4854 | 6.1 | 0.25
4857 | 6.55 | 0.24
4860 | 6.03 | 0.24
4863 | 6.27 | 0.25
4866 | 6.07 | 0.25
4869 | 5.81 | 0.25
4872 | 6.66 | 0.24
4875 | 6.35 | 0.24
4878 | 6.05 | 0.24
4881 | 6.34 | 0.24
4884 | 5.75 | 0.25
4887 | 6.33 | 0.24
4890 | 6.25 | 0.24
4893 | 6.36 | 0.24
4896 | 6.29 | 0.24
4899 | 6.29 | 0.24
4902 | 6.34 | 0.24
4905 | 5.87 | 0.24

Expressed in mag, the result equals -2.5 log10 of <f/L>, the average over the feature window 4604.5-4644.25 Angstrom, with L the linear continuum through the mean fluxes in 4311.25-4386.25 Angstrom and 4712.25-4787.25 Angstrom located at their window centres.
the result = 0.05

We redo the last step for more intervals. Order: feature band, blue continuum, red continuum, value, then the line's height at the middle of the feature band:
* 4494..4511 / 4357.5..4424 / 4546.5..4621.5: 0.08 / 6.9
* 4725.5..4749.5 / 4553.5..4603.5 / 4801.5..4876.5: 0.05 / 6.12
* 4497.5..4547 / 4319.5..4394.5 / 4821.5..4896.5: 0.18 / 7.56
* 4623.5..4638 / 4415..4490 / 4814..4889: 0.01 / 6.4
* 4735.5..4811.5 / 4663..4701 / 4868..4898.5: 0.05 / 6.15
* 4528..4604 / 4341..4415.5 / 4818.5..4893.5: 0.12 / 7.15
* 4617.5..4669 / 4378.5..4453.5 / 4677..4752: 0.01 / 6.26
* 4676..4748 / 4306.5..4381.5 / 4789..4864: 0.09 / 6.5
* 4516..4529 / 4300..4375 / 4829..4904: 0.17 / 7.67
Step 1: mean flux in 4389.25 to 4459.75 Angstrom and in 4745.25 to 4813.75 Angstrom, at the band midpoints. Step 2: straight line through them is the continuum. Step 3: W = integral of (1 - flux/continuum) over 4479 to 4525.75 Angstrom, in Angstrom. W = 2.0 Angstrom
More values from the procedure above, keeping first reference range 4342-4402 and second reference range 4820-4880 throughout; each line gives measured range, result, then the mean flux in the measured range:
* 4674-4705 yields 2.7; 6.14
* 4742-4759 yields 1.4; 5.94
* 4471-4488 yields 2.3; 6.54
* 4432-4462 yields 4.0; 6.7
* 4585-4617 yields 2.6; 6.51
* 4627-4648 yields 2.1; 6.23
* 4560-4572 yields 1.3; 6.44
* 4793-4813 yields 1.8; 5.7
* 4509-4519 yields 1.6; 6.25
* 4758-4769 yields 0.5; 6.14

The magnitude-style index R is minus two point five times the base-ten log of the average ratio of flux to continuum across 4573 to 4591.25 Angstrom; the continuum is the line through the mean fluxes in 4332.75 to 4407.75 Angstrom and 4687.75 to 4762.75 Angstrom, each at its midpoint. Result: 0.09 mag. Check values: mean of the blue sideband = 7.95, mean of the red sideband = 6.01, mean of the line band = 6.25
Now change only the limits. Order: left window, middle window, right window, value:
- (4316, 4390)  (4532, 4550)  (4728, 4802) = 0.14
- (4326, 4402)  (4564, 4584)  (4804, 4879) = 0.13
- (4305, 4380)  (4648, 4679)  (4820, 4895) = 0.16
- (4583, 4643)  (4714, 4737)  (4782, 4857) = 0.04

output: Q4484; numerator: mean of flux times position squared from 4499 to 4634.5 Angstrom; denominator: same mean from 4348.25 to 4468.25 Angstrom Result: 0.9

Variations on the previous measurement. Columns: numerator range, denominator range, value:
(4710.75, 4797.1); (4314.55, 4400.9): 0.86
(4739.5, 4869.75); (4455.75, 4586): 1.04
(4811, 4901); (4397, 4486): 1.07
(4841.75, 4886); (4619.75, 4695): 1.09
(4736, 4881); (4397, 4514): 1.04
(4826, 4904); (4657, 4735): 1.09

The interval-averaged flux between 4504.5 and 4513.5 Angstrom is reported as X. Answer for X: 6.22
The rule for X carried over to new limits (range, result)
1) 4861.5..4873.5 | 6.2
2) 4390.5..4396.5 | 7.83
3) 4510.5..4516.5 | 6.09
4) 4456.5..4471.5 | 6.56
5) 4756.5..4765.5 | 6.28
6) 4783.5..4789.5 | 5.75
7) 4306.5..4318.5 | 8.49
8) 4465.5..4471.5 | 6.53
